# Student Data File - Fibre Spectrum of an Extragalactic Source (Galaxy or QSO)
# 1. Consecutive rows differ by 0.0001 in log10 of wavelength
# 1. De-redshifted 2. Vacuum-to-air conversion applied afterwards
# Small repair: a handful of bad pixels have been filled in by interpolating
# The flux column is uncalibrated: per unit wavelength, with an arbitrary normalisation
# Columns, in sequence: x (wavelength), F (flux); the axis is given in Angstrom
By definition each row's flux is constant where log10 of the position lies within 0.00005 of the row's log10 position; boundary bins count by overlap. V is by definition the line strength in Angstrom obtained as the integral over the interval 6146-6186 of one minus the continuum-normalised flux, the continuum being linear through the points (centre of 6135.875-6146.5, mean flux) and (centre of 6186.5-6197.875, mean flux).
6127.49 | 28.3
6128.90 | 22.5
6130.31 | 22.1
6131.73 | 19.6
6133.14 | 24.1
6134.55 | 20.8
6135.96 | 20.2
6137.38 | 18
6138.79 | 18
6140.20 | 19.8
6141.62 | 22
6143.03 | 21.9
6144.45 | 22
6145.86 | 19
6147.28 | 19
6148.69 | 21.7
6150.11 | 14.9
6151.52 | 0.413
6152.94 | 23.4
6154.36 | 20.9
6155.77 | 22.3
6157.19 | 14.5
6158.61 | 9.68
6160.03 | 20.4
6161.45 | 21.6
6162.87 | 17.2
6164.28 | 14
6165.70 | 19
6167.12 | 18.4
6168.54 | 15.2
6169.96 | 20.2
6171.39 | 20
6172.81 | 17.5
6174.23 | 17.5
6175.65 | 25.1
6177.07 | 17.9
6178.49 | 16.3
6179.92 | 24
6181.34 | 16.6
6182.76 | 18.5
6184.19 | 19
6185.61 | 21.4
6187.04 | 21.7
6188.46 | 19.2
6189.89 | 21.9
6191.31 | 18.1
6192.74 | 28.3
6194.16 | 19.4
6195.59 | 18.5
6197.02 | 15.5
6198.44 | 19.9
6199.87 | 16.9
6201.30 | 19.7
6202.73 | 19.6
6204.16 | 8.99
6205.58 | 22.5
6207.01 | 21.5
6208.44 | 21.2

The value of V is 4.2 Angstrom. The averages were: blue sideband 20.1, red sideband 20.3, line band 18.1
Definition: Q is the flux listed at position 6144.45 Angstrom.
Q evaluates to 22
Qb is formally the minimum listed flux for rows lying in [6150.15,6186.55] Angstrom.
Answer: 0.413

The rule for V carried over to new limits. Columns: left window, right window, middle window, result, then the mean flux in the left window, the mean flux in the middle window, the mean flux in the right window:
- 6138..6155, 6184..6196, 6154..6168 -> 1.2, 18.6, 17.7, 21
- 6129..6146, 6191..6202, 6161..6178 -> 1.3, 20.7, 18.6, 19.6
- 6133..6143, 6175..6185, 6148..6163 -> 2.3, 20.3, 17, 19.6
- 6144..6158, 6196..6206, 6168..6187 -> -1.9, 17.7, 19.3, 17.5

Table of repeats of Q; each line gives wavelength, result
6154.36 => 20.9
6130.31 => 22.1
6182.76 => 18.5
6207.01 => 21.5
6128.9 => 22.5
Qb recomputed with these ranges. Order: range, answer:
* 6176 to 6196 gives 16.3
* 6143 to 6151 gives 14.9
